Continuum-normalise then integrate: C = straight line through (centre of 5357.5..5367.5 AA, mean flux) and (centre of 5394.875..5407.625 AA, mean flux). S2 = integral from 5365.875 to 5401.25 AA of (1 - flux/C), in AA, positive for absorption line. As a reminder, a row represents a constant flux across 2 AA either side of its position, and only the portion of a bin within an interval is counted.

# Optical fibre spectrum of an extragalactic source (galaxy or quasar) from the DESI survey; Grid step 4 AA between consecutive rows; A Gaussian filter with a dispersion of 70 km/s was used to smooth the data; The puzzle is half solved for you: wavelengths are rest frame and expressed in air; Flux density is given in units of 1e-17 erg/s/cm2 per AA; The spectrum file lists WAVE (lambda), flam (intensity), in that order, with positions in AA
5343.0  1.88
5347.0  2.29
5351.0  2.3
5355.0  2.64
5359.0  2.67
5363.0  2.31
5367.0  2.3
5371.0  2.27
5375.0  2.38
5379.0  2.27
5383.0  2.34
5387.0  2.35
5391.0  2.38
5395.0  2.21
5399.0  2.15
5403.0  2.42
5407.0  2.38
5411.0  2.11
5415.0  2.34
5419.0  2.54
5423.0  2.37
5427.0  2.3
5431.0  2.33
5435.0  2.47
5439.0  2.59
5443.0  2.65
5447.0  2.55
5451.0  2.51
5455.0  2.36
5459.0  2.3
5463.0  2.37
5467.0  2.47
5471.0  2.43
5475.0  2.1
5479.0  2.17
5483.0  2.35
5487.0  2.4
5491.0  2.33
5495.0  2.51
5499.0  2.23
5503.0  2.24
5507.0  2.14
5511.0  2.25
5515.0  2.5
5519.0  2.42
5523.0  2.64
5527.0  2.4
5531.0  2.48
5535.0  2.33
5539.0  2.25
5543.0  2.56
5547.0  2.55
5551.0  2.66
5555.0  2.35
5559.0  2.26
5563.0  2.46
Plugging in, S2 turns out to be 0.9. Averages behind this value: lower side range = 2.43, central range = 2.3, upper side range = 2.29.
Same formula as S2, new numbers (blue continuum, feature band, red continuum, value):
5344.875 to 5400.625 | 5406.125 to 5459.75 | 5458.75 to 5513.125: -2.12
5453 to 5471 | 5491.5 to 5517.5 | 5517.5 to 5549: 1.18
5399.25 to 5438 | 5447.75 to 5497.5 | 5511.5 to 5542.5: 0.66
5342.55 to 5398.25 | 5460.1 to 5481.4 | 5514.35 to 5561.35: 0.84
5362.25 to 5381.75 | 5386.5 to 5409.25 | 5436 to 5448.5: 0.94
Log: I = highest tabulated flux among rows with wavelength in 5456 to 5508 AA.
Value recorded 2.51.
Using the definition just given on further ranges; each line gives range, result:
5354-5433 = 2.67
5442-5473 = 2.65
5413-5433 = 2.54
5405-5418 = 2.38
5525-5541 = 2.48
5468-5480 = 2.43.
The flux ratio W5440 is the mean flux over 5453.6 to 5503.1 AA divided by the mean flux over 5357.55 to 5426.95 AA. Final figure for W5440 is 1.00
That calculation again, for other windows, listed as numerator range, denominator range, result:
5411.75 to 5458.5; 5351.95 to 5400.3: 1.04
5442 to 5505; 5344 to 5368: 0.99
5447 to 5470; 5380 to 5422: 1.04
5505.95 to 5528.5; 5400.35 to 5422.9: 1.02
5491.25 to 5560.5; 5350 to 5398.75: 1.02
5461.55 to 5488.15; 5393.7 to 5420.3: 1.01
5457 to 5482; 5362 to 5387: 1.00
